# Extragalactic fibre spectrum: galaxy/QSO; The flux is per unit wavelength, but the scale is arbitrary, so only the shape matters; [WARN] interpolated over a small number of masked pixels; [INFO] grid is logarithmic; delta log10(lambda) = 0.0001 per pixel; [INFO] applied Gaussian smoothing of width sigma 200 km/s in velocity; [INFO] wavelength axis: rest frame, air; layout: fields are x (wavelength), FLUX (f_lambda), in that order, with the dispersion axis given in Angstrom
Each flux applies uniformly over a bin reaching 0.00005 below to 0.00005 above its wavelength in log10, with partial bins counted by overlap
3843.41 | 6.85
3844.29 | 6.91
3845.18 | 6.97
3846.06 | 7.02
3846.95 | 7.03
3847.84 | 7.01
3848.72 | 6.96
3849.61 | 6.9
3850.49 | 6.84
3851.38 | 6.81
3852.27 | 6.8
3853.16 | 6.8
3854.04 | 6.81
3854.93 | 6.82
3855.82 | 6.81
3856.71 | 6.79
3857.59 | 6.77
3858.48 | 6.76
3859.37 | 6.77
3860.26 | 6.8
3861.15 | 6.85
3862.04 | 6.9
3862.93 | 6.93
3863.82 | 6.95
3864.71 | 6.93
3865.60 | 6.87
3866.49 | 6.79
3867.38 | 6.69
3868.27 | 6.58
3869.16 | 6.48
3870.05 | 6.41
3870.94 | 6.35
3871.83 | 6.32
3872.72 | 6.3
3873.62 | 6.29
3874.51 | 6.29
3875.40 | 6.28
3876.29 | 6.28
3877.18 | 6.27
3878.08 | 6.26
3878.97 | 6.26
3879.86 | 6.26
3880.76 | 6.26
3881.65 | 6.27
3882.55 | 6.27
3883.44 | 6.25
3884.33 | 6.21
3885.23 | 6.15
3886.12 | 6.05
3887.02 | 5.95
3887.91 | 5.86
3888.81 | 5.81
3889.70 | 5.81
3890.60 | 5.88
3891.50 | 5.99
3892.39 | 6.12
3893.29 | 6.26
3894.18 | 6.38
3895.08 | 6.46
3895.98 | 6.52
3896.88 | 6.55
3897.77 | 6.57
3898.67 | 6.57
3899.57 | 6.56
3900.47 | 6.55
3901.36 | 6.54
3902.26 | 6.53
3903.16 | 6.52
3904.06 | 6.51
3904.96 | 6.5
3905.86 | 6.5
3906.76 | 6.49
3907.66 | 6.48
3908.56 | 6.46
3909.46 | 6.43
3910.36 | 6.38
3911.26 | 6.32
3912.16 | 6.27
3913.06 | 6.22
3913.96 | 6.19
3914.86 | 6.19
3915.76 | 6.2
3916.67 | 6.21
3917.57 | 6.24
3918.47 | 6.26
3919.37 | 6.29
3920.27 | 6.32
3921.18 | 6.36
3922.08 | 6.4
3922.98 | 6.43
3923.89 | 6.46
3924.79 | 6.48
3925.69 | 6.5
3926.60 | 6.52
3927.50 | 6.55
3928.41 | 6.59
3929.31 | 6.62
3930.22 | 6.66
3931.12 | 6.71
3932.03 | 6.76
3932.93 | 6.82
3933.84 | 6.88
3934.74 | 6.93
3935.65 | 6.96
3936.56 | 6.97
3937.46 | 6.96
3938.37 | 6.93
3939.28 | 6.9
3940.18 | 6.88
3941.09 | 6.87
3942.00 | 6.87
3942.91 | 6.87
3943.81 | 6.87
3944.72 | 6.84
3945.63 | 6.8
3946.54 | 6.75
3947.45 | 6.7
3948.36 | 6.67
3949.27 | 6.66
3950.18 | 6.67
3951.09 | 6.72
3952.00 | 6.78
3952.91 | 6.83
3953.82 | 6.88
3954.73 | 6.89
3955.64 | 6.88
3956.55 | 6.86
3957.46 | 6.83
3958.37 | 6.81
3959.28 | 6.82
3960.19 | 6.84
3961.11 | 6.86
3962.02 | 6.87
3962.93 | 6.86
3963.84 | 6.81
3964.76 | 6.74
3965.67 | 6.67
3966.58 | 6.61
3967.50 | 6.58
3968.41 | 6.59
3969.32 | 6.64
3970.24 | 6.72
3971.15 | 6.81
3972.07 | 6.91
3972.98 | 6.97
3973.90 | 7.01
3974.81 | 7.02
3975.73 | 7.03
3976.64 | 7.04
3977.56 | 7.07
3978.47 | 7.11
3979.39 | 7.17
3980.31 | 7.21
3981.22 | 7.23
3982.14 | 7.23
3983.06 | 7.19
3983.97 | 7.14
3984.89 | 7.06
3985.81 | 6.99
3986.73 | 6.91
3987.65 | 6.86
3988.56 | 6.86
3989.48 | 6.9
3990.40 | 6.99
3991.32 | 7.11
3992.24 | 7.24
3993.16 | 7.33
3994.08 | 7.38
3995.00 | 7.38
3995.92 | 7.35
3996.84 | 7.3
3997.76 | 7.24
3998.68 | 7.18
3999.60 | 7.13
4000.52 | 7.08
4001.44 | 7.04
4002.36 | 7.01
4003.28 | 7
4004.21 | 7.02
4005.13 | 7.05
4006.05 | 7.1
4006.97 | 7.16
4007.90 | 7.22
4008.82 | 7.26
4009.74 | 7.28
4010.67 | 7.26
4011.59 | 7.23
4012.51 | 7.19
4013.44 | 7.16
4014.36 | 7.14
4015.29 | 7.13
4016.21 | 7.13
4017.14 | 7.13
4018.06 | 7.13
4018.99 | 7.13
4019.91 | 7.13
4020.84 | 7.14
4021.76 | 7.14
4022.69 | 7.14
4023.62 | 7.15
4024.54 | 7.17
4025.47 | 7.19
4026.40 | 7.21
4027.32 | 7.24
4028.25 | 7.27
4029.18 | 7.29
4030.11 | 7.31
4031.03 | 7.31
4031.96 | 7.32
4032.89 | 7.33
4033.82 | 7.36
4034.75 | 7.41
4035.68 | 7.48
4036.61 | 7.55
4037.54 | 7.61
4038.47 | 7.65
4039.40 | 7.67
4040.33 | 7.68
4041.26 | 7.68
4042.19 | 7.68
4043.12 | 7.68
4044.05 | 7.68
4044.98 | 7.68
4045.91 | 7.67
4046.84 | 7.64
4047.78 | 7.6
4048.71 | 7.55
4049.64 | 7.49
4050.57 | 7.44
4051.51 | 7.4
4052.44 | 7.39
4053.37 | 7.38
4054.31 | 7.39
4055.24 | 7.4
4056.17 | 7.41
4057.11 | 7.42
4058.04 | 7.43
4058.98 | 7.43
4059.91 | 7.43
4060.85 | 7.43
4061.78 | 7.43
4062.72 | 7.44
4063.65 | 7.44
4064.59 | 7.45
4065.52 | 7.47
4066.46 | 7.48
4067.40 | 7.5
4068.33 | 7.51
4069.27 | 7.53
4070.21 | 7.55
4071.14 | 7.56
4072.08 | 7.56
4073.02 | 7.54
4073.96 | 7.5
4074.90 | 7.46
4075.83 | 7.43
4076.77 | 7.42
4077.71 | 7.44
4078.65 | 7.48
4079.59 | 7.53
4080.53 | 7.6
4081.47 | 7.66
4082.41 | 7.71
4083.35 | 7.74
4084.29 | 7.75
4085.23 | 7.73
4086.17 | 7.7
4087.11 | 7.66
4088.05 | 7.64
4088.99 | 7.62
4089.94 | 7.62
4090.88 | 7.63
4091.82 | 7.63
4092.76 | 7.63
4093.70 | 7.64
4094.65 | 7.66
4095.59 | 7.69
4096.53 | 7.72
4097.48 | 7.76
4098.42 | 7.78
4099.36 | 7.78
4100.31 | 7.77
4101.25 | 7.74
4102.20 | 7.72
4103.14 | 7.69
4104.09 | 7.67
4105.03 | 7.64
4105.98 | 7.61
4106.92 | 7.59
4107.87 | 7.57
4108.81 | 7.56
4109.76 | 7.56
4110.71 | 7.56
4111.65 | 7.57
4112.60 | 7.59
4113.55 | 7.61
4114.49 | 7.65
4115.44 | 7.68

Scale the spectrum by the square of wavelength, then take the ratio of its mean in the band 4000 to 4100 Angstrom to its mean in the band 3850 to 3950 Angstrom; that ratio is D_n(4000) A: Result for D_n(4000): 1.23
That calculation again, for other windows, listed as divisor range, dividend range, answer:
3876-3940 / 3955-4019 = 1.14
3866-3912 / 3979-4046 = 1.22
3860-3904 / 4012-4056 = 1.25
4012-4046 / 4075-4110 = 1.07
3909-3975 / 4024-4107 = 1.20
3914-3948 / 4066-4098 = 1.24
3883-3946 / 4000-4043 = 1.18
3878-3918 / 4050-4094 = 1.30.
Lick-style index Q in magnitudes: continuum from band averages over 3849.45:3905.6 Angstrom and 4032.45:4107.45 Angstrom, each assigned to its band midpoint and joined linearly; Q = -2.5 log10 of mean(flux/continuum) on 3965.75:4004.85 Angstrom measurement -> 0.01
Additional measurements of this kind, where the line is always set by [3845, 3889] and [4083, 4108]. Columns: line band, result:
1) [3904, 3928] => 0.071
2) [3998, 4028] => 0.019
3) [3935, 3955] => 0.018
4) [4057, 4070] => 0.010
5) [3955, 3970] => 0.041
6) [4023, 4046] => -0.009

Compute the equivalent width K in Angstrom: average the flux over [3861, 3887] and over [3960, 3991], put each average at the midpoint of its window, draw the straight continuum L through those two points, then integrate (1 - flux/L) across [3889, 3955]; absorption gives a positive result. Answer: 1.2 Angstrom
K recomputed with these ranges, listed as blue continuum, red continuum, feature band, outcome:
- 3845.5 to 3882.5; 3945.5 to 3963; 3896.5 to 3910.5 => 0.42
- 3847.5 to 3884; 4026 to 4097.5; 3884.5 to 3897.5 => 1.14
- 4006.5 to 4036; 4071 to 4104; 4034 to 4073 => -0.51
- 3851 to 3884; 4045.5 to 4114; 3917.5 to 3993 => 1.85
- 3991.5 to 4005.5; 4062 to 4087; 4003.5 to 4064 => -0.03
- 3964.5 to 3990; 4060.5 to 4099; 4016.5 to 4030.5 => 0.09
